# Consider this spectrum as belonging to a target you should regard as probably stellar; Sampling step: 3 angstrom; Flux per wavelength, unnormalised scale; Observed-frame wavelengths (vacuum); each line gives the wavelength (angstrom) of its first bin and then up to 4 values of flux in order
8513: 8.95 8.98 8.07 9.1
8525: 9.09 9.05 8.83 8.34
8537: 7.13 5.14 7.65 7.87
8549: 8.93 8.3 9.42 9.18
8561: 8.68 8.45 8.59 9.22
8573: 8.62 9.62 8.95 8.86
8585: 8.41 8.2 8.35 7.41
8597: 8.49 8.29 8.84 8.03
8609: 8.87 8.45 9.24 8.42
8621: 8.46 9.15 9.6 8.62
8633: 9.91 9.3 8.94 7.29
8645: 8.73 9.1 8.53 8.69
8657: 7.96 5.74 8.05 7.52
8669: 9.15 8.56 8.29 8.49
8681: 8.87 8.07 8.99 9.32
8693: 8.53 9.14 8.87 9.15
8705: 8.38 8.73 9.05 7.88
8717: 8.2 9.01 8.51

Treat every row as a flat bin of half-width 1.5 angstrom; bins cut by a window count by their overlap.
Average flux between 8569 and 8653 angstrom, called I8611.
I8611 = 8.71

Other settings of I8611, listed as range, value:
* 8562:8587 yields 8.82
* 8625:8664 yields 8.51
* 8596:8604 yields 8.52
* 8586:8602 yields 8.18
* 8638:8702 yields 8.43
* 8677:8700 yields 8.79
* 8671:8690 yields 8.61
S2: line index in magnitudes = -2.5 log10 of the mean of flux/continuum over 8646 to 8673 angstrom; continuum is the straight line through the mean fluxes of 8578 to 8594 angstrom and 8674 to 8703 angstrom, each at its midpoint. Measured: 0.07 mag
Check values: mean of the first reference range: 8.43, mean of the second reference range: 8.77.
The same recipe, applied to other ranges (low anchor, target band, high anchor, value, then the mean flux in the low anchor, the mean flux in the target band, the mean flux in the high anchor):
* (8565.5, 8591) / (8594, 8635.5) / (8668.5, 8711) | 0.00 mag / 8.78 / 8.76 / 8.75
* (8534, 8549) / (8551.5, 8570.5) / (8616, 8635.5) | -0.15 mag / 7.29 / 8.84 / 9.05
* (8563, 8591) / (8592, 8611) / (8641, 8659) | 0.04 mag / 8.75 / 8.33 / 8.34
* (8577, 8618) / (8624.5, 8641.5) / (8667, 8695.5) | -0.07 mag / 8.5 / 9.15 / 8.69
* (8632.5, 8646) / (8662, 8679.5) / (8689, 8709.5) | 0.06 mag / 8.76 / 8.35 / 8.86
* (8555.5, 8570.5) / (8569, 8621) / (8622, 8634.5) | 0.06 mag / 8.84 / 8.59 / 9.29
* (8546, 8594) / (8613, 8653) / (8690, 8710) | -0.01 mag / 8.71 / 8.86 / 8.85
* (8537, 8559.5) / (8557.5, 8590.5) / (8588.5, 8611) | -0.08 mag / 8.01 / 8.77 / 8.32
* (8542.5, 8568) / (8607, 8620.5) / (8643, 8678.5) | -0.04 mag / 8.6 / 8.7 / 8.21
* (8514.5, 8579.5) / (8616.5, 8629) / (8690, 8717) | -0.04 mag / 8.5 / 8.9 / 8.72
